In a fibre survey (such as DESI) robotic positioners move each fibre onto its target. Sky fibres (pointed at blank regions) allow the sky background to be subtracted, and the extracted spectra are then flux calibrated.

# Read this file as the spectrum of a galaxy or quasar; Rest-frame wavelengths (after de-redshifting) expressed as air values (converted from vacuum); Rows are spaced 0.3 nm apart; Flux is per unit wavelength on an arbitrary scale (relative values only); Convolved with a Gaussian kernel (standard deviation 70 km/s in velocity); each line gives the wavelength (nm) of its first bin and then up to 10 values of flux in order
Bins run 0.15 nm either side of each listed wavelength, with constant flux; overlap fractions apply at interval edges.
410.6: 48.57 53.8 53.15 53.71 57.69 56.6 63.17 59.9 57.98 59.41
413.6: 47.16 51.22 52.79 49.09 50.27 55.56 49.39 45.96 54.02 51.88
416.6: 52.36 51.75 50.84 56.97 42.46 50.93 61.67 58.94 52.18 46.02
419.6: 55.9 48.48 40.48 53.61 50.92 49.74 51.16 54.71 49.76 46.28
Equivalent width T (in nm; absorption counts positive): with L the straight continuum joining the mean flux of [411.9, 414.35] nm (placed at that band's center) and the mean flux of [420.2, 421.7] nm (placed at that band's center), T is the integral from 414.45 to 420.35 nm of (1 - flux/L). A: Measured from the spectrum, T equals 0.197 nm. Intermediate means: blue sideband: 56.1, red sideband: 50.6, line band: 51.3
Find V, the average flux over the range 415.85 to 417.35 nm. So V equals 52.2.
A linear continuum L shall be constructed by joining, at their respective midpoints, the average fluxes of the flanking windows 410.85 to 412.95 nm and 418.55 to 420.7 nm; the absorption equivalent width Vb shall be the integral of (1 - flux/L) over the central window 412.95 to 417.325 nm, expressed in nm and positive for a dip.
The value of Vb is 0.21 nm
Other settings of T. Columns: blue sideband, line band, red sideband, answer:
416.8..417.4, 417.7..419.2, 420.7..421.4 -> -0.06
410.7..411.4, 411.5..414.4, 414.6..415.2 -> -0.18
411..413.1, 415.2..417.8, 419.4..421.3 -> 0.10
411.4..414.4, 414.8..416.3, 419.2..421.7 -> 0.07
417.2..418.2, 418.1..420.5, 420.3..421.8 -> -0.06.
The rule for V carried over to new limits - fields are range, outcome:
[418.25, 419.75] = 54.9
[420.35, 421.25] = 51.4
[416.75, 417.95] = 50.5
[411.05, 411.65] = 53.4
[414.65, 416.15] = 51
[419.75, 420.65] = 47.5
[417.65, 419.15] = 53.2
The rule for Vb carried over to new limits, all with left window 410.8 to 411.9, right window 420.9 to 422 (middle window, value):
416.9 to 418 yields 0.05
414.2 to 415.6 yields 0.06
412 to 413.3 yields -0.13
